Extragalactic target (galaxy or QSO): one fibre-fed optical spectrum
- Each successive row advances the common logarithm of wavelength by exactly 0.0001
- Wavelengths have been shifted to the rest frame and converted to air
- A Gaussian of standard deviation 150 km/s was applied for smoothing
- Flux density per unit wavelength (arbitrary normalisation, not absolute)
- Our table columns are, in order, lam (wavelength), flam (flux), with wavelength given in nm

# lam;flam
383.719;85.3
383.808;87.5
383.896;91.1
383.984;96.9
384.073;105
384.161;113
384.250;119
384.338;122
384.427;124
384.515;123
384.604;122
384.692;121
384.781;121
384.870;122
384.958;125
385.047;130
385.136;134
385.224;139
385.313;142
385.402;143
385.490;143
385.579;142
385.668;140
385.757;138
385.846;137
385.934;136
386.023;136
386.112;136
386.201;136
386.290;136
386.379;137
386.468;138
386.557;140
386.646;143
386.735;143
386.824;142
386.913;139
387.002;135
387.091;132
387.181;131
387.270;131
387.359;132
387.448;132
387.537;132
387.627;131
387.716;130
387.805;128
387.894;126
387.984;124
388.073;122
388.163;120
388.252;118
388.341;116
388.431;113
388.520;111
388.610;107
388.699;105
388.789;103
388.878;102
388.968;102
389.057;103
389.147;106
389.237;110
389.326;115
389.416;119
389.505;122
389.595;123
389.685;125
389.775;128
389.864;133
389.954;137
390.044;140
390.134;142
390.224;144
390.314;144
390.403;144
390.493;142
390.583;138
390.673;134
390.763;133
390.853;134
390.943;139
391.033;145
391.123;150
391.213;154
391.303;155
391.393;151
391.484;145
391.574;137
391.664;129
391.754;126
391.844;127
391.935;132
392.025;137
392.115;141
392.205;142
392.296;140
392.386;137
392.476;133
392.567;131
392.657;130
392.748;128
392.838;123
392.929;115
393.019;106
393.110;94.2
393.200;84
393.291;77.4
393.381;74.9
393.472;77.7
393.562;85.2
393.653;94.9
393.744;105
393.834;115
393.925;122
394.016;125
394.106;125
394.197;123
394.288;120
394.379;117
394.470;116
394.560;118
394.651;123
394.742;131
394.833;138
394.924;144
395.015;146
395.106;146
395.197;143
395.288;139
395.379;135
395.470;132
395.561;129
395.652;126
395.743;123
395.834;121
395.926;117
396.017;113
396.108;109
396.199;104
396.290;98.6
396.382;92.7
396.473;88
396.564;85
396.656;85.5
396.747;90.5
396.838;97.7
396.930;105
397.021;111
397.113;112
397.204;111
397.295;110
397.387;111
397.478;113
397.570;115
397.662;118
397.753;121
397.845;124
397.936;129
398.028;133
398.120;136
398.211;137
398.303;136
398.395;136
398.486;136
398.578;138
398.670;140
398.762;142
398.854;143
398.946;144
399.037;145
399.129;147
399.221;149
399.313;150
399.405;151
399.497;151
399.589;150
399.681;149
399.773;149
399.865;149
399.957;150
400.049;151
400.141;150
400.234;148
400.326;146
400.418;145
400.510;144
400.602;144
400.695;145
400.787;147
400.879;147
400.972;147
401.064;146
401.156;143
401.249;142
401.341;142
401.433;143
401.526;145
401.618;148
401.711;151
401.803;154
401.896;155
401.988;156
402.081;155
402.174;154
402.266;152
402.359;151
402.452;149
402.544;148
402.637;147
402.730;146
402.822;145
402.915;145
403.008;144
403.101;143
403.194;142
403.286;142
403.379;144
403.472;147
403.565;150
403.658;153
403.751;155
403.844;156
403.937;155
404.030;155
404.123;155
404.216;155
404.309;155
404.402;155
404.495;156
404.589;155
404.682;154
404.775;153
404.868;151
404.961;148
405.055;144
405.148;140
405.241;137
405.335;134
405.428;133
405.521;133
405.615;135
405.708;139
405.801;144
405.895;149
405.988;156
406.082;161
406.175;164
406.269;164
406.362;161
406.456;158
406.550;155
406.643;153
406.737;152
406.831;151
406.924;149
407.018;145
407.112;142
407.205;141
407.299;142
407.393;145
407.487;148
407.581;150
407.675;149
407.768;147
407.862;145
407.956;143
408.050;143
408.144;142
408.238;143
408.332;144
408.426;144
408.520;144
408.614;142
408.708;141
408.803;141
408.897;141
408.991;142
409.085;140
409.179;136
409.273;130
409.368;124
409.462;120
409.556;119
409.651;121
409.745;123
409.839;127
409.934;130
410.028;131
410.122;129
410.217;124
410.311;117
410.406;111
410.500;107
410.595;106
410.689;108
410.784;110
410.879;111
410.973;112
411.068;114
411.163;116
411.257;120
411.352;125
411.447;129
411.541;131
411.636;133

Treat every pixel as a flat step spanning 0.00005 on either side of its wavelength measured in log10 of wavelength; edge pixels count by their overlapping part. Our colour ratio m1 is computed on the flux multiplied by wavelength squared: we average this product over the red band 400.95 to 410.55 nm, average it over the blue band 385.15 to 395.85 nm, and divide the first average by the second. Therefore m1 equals 1.22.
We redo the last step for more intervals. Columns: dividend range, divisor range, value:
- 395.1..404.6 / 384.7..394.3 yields 1.14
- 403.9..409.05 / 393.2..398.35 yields 1.35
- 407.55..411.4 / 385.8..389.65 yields 1.15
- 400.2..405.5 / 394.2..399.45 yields 1.23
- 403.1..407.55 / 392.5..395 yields 1.39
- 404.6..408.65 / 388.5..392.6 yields 1.22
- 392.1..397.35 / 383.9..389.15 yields 0.95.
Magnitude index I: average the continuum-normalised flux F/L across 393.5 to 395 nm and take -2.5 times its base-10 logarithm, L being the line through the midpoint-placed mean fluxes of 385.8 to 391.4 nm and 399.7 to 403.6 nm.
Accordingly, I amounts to 0.16 mag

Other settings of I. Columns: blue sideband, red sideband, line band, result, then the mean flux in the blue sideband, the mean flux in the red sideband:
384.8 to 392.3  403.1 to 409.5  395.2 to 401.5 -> 0.08 mag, 131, 146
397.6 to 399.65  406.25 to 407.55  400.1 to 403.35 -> -0.03 mag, 139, 150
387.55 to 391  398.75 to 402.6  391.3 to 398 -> 0.14 mag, 124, 148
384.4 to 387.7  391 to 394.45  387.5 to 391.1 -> 0.03 mag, 134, 122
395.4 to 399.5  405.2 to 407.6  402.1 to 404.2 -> -0.08 mag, 122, 148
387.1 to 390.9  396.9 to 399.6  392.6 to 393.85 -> 0.26 mag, 125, 131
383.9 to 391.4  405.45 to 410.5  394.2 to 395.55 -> 0.01 mag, 129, 141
